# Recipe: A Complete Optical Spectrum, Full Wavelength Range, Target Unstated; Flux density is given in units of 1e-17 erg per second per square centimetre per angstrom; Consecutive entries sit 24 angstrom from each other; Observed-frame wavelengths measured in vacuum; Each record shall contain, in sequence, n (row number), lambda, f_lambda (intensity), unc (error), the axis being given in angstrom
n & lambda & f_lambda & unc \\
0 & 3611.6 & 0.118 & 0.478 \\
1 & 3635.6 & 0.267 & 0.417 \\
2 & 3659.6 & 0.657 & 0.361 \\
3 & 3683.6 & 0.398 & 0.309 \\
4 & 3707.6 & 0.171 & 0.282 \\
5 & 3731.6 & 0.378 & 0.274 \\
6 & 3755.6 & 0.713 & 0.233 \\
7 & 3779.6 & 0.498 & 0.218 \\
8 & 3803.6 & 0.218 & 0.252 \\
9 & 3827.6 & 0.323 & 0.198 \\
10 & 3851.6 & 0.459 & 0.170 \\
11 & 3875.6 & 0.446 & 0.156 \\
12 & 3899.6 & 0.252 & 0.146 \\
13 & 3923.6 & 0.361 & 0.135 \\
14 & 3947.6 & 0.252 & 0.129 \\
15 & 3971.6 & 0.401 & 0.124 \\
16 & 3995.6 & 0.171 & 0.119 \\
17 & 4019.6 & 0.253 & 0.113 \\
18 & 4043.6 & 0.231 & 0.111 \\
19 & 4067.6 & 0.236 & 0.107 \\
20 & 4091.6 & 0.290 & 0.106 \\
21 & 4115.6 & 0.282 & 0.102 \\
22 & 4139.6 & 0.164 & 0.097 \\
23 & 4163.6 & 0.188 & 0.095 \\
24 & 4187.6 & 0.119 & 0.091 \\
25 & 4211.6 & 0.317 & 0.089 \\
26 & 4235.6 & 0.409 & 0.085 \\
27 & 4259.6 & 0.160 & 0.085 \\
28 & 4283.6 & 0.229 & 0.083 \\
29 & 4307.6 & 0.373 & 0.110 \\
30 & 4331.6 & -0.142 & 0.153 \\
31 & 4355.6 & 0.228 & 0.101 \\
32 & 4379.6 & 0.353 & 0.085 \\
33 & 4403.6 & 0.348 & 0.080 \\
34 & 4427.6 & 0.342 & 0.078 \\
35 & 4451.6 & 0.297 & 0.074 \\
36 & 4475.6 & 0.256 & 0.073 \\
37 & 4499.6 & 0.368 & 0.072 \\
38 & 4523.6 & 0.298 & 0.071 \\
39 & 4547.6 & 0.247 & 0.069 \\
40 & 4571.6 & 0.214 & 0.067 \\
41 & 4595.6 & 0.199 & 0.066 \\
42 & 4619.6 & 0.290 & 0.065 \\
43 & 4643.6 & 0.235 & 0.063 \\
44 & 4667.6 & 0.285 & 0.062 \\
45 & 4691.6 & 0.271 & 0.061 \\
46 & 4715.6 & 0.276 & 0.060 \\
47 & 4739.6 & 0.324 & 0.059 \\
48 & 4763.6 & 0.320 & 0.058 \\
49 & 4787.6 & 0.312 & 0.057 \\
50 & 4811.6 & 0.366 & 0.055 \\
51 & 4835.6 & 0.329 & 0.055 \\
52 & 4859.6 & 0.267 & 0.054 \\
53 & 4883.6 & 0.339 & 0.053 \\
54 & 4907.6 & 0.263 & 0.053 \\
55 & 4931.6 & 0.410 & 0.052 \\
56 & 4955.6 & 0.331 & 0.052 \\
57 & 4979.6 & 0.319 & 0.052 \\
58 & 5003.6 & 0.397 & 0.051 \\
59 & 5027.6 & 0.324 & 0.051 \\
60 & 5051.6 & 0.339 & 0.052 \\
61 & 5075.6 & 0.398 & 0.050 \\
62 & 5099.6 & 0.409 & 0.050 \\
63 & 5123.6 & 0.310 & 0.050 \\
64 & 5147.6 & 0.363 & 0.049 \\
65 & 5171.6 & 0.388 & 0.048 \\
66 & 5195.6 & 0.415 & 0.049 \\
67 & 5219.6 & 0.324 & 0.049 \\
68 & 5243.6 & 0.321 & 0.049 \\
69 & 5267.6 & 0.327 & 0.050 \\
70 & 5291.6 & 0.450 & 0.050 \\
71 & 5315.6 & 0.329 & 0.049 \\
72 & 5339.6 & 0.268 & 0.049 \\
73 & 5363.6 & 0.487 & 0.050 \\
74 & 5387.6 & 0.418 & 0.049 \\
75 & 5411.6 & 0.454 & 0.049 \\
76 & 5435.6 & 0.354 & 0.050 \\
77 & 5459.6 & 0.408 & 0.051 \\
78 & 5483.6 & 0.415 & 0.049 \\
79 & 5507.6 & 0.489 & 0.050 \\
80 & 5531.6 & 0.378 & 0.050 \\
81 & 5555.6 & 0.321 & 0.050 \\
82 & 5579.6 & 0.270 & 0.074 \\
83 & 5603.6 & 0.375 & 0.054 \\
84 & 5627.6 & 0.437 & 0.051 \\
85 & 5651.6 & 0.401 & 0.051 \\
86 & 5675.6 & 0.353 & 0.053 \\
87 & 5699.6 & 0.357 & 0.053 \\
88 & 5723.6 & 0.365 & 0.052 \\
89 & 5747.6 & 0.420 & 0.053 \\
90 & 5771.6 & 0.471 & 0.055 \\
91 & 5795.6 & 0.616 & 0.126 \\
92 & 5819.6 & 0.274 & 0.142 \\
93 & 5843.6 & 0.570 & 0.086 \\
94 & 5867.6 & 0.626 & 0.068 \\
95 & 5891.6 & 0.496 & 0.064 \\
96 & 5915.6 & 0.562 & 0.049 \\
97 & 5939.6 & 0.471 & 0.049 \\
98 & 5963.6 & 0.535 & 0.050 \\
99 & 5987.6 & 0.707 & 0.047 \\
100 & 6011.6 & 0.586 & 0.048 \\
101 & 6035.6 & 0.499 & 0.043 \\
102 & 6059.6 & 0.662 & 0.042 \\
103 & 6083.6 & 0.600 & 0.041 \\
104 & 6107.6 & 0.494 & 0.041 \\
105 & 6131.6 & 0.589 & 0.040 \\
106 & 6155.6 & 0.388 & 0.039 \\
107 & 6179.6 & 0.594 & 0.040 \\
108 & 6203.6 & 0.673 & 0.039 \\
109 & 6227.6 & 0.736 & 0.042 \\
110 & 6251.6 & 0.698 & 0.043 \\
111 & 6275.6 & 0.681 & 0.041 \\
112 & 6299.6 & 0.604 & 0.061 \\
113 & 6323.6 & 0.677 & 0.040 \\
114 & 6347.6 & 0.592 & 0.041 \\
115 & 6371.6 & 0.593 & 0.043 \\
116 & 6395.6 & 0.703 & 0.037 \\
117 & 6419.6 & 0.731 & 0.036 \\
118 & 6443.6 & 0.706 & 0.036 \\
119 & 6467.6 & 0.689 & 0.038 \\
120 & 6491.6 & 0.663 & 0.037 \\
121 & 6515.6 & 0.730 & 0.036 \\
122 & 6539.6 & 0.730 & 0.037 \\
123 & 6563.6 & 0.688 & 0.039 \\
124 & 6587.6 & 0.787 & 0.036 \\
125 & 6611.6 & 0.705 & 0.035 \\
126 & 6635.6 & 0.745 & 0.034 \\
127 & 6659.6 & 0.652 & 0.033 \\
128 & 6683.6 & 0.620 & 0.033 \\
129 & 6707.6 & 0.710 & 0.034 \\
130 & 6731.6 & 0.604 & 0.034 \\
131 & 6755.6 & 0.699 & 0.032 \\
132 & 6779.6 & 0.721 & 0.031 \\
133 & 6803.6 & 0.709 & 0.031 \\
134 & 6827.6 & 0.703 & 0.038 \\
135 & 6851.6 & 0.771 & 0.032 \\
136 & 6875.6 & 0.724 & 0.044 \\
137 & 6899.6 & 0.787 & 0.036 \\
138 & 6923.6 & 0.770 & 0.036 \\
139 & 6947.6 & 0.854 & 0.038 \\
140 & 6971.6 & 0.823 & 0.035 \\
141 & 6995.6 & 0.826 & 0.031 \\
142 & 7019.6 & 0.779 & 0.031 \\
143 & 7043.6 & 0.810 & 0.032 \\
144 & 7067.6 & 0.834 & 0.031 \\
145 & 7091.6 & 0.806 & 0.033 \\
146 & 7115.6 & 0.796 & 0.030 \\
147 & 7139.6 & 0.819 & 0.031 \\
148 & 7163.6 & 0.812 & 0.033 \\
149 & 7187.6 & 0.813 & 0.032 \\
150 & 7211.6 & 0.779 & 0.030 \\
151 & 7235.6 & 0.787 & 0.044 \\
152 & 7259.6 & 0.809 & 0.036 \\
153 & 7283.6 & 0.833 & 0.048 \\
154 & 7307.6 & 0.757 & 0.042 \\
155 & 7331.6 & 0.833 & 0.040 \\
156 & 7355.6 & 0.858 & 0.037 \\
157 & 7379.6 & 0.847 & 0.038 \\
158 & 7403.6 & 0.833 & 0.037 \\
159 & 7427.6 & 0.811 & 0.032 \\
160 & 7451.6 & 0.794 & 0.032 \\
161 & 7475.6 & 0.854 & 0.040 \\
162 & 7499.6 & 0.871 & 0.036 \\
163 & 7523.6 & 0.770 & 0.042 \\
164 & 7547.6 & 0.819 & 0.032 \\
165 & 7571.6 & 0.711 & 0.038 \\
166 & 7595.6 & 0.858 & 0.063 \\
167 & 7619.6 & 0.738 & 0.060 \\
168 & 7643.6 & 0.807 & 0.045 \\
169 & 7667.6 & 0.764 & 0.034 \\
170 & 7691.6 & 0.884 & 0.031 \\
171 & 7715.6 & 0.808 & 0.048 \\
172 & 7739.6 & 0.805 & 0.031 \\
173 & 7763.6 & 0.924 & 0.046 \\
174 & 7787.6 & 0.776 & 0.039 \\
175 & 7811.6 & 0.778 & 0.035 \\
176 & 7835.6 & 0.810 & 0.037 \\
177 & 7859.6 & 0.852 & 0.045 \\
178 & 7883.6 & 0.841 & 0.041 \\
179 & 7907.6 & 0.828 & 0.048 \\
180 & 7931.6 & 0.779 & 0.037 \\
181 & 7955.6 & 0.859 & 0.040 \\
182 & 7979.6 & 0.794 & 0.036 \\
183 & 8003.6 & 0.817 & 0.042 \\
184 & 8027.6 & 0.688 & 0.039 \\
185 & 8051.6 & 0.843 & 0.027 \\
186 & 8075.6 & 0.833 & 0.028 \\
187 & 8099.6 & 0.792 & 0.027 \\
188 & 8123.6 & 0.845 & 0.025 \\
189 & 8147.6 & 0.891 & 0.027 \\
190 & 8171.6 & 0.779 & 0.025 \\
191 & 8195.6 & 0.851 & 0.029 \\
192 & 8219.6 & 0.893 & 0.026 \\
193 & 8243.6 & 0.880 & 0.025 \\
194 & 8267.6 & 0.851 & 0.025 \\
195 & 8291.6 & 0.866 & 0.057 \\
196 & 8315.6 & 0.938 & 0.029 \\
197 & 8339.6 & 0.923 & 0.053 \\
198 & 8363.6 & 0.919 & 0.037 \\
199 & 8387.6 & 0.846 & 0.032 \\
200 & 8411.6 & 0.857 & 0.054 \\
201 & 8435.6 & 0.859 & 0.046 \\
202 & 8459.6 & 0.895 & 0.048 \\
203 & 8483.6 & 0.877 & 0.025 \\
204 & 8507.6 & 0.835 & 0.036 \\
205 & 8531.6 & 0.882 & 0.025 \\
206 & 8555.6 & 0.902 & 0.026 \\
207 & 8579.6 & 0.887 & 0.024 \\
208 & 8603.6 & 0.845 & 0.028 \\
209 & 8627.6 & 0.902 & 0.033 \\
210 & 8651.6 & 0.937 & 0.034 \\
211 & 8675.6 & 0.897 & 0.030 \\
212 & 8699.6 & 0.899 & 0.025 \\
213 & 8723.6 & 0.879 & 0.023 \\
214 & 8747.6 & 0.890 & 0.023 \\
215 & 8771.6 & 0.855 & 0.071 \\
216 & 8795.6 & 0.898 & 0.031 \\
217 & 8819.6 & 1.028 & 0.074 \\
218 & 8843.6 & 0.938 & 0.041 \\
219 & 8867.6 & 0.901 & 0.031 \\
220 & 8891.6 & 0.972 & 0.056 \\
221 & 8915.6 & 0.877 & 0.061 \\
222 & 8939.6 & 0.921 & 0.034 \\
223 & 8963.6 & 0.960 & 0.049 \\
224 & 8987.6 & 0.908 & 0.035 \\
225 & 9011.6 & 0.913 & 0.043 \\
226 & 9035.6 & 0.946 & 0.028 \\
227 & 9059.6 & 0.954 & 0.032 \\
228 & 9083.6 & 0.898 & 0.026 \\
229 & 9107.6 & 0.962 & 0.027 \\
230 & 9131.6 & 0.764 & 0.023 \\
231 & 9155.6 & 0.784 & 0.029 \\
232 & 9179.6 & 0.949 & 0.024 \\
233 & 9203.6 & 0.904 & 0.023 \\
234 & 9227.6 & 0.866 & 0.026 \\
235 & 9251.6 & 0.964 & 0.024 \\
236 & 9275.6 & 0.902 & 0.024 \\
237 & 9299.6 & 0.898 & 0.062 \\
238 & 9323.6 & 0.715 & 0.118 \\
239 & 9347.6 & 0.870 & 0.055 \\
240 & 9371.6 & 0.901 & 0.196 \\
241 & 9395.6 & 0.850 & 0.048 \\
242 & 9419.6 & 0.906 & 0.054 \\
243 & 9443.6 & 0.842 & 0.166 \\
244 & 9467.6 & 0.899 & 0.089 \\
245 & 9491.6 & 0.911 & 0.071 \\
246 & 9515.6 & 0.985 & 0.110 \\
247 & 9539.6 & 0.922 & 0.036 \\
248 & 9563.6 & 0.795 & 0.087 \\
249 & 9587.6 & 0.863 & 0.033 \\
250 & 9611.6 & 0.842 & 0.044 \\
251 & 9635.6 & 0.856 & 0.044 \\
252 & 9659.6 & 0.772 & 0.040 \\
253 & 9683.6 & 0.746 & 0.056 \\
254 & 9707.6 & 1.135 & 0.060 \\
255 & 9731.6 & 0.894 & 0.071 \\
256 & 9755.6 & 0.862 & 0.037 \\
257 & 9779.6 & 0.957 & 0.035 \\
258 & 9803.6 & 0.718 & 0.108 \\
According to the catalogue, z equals 0.551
